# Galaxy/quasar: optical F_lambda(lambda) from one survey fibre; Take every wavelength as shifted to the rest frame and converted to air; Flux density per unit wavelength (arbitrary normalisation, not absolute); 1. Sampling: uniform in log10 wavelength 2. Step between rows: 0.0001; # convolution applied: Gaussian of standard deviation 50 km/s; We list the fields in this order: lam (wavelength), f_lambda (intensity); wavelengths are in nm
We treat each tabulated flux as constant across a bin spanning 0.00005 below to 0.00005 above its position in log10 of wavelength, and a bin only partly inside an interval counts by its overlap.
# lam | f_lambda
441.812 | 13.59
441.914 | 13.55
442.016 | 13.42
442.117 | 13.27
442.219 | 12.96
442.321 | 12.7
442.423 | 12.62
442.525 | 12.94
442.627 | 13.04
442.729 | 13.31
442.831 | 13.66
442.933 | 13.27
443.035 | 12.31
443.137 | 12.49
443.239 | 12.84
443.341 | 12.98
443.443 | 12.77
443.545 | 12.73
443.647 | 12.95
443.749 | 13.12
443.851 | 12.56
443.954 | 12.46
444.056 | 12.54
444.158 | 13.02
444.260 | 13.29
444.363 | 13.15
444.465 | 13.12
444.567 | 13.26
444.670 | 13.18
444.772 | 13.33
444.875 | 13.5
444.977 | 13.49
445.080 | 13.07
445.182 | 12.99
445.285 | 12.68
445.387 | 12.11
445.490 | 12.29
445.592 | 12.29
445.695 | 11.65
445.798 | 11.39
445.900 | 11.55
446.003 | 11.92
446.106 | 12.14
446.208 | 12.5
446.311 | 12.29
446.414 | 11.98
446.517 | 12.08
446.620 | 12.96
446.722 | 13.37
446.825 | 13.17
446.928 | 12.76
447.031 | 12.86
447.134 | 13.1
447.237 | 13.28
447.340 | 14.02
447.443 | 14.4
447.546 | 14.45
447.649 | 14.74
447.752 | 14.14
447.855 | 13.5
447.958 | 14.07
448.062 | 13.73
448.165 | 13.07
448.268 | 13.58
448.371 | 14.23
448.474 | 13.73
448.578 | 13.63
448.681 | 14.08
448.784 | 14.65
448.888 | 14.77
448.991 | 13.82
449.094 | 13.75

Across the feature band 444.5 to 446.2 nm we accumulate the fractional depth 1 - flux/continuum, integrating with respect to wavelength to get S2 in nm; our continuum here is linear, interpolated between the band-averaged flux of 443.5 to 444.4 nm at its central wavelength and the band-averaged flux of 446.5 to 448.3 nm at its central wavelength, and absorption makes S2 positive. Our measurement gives 0.07 nm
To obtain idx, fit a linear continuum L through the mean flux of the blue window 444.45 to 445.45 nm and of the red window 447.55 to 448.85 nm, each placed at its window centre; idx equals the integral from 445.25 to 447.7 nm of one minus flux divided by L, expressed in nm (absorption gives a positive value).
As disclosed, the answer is 0.13 nm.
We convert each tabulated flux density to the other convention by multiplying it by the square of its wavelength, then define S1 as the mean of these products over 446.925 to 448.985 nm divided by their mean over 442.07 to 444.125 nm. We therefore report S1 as 1.1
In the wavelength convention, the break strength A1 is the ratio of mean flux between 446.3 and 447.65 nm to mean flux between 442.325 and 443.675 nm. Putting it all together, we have 1.0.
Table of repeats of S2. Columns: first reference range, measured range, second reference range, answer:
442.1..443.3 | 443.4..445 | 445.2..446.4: -0.06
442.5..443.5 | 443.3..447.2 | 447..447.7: 0.21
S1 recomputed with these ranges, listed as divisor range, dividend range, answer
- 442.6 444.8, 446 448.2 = 1.04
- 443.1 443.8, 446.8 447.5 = 1.06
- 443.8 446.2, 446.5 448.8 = 1.09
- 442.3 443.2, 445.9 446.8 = 0.97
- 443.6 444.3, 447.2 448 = 1.12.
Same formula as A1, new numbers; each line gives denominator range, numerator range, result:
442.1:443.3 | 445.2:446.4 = 0.94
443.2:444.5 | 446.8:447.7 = 1.06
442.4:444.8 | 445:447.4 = 0.97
